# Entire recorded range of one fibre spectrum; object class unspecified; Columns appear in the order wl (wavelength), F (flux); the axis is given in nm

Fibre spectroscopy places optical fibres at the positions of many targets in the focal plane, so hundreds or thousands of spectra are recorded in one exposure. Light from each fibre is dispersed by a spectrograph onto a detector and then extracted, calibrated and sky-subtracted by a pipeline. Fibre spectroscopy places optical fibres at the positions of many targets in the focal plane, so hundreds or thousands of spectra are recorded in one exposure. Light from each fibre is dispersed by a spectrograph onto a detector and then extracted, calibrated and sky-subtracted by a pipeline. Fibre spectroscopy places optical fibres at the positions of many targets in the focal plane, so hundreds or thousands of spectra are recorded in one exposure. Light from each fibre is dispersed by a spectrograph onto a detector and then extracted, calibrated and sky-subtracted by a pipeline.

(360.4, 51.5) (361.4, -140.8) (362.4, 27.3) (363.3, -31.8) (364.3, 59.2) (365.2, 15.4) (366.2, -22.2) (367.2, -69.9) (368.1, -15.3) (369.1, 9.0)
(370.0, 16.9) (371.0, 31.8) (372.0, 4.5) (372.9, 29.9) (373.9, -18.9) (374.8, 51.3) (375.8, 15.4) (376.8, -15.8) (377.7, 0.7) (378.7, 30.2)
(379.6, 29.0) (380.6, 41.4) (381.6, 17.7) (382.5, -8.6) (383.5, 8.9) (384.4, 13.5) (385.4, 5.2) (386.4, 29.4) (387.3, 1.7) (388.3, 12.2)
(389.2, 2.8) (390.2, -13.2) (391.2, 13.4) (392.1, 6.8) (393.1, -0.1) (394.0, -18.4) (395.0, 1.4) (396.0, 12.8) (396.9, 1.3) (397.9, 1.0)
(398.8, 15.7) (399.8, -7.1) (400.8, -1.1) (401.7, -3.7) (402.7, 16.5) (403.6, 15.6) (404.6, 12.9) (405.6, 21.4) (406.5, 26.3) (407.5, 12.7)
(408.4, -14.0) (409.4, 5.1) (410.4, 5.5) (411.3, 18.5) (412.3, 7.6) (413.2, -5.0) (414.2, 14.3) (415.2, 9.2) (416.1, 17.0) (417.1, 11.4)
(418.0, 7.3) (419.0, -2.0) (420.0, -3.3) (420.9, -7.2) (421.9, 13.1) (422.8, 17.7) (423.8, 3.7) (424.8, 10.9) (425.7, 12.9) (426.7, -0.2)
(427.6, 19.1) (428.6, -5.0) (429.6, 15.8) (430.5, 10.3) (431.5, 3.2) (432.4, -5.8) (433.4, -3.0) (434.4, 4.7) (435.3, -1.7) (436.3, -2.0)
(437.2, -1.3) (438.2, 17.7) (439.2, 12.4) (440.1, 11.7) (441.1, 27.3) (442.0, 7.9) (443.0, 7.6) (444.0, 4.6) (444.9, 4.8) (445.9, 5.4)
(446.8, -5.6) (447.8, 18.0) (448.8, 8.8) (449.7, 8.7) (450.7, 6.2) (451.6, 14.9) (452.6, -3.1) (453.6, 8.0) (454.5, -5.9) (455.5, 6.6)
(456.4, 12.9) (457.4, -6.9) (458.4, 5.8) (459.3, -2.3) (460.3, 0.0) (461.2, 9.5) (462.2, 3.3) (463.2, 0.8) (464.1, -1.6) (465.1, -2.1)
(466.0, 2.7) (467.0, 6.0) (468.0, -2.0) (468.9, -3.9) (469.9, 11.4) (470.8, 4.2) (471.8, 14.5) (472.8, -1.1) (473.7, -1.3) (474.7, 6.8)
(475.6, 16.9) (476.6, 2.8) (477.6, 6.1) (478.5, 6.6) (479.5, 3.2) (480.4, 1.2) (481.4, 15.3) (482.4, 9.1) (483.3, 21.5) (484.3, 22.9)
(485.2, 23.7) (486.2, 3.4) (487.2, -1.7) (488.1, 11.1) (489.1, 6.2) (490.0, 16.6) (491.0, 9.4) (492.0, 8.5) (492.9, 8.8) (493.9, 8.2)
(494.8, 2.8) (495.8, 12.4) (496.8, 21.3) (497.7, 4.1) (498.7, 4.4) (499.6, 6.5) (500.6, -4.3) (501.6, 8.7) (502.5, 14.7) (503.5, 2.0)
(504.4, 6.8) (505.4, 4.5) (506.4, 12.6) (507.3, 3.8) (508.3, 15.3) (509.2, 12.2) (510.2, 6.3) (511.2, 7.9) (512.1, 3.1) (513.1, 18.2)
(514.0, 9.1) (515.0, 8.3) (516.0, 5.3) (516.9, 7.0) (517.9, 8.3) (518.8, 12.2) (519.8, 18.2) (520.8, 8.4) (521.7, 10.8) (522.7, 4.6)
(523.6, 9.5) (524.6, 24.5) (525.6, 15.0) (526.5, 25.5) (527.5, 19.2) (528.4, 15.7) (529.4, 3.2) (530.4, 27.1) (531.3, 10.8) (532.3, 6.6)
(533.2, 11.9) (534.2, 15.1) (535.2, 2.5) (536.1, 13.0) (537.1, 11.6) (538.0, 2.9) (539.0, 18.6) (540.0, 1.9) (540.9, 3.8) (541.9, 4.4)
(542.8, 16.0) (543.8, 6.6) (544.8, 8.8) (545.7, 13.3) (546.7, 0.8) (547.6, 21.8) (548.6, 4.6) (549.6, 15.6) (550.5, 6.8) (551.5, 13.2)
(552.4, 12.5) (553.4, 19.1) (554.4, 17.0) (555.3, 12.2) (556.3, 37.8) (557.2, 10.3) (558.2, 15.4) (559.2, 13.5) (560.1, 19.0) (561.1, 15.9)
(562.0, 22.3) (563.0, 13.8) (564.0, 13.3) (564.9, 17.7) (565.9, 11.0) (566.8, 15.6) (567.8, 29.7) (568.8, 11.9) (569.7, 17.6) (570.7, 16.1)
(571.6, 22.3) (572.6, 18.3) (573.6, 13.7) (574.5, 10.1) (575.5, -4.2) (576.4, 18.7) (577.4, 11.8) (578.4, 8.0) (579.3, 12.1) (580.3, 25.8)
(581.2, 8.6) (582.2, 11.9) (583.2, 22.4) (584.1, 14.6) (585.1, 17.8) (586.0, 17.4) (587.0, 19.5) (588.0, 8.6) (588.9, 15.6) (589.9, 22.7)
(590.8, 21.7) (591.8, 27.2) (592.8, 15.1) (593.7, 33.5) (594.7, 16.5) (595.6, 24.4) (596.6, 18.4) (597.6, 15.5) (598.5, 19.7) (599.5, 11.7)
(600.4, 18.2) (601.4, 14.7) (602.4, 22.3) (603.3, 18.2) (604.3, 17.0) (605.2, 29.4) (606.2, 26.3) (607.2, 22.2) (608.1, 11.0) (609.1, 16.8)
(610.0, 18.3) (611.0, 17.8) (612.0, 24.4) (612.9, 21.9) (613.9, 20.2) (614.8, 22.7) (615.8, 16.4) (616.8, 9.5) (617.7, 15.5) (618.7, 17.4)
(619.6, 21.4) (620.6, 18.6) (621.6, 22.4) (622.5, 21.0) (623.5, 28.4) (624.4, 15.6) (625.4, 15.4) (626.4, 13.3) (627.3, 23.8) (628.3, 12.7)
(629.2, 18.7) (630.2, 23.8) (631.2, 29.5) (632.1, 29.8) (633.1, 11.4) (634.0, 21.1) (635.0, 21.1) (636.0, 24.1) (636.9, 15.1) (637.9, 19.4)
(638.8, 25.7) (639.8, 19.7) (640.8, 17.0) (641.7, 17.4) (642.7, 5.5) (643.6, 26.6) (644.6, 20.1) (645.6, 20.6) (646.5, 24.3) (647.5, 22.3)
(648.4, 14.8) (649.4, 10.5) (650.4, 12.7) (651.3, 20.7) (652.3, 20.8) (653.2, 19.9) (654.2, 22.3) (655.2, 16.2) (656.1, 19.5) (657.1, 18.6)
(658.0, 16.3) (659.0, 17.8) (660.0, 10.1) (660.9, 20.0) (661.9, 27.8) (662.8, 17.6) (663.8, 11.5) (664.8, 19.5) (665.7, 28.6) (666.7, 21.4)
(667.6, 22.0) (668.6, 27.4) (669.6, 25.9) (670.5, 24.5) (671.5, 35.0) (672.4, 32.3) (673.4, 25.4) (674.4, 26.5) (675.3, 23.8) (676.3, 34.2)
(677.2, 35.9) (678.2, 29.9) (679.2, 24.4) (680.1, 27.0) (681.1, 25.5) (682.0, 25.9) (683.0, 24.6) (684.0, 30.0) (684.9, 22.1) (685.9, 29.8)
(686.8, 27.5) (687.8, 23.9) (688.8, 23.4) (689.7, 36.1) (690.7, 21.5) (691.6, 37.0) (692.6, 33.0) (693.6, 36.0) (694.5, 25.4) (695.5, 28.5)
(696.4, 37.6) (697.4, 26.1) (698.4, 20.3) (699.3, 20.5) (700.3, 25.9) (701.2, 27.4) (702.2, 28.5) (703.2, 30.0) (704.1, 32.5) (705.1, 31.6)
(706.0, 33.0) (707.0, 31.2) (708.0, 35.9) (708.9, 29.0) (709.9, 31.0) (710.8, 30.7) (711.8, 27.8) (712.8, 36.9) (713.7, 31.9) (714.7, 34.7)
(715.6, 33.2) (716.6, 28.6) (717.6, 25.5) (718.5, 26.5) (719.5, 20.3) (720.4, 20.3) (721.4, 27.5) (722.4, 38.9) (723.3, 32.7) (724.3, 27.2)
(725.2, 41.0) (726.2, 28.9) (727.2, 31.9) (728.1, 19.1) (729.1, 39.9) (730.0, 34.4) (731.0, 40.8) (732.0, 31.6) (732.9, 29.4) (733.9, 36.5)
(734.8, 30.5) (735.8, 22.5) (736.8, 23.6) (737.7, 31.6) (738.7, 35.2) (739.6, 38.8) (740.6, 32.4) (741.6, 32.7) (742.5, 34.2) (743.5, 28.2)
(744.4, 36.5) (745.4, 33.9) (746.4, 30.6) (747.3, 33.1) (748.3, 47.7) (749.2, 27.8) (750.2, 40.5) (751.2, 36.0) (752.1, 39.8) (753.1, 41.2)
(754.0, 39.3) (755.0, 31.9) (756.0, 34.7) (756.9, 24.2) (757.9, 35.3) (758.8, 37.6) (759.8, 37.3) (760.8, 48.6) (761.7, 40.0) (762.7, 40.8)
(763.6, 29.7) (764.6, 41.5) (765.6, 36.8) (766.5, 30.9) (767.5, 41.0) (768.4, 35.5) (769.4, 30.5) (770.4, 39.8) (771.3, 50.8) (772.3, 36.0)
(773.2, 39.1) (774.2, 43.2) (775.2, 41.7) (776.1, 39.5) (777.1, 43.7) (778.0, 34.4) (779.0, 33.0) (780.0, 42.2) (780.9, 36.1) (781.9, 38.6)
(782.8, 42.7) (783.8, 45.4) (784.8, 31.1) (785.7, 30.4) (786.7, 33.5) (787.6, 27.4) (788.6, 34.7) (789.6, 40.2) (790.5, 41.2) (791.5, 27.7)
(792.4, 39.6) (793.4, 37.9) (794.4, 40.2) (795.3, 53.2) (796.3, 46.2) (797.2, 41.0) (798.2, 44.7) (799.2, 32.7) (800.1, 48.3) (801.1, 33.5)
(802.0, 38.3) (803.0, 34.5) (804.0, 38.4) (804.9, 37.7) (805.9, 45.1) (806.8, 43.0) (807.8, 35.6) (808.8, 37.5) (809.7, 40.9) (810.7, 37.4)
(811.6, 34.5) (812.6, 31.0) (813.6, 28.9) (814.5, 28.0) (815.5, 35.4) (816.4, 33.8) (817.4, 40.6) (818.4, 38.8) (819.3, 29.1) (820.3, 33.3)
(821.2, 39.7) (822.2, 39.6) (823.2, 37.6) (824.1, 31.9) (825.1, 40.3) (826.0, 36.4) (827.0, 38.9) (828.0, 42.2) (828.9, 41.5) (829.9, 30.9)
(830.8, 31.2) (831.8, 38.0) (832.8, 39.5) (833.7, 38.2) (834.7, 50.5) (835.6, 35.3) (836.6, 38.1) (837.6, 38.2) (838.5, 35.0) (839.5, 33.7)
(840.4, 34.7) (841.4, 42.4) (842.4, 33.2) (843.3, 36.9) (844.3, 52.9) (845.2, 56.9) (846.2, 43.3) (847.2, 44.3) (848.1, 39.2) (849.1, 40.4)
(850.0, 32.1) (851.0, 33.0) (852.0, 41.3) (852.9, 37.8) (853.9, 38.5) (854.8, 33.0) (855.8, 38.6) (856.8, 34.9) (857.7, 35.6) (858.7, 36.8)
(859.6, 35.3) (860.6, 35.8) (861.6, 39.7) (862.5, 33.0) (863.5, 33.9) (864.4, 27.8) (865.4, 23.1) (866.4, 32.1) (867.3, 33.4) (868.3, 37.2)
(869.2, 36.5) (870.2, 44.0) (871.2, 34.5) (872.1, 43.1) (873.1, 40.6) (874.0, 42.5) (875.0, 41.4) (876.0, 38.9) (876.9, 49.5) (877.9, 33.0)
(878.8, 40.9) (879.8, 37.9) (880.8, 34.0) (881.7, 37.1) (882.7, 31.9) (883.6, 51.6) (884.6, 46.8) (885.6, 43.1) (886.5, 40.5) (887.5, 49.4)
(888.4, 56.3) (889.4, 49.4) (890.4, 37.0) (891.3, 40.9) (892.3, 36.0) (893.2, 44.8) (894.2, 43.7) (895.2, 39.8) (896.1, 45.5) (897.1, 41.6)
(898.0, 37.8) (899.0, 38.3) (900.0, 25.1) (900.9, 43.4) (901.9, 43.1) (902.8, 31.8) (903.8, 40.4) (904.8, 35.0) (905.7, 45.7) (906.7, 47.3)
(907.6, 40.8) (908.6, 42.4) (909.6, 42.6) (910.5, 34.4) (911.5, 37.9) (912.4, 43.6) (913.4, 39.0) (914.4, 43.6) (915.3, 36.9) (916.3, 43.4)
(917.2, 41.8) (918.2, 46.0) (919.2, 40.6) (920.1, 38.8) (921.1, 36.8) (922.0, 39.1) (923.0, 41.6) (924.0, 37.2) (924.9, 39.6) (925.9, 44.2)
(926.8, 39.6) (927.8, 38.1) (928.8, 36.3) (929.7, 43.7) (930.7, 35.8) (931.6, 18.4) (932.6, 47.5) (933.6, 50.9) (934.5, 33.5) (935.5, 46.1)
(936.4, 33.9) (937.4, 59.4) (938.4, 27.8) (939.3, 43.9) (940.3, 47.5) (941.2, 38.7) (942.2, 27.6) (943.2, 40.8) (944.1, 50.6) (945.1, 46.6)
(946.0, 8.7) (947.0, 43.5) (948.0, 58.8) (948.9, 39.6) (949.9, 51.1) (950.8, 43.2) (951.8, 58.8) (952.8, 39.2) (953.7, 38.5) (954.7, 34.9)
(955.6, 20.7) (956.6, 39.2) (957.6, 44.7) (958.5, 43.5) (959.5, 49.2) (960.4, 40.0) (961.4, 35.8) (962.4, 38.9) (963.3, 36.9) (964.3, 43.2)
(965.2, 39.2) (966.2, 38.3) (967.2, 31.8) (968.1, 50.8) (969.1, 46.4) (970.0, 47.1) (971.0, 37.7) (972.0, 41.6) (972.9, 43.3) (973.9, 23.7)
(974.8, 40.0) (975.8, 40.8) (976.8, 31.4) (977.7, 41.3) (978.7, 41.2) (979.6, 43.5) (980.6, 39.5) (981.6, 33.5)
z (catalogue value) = 0.672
